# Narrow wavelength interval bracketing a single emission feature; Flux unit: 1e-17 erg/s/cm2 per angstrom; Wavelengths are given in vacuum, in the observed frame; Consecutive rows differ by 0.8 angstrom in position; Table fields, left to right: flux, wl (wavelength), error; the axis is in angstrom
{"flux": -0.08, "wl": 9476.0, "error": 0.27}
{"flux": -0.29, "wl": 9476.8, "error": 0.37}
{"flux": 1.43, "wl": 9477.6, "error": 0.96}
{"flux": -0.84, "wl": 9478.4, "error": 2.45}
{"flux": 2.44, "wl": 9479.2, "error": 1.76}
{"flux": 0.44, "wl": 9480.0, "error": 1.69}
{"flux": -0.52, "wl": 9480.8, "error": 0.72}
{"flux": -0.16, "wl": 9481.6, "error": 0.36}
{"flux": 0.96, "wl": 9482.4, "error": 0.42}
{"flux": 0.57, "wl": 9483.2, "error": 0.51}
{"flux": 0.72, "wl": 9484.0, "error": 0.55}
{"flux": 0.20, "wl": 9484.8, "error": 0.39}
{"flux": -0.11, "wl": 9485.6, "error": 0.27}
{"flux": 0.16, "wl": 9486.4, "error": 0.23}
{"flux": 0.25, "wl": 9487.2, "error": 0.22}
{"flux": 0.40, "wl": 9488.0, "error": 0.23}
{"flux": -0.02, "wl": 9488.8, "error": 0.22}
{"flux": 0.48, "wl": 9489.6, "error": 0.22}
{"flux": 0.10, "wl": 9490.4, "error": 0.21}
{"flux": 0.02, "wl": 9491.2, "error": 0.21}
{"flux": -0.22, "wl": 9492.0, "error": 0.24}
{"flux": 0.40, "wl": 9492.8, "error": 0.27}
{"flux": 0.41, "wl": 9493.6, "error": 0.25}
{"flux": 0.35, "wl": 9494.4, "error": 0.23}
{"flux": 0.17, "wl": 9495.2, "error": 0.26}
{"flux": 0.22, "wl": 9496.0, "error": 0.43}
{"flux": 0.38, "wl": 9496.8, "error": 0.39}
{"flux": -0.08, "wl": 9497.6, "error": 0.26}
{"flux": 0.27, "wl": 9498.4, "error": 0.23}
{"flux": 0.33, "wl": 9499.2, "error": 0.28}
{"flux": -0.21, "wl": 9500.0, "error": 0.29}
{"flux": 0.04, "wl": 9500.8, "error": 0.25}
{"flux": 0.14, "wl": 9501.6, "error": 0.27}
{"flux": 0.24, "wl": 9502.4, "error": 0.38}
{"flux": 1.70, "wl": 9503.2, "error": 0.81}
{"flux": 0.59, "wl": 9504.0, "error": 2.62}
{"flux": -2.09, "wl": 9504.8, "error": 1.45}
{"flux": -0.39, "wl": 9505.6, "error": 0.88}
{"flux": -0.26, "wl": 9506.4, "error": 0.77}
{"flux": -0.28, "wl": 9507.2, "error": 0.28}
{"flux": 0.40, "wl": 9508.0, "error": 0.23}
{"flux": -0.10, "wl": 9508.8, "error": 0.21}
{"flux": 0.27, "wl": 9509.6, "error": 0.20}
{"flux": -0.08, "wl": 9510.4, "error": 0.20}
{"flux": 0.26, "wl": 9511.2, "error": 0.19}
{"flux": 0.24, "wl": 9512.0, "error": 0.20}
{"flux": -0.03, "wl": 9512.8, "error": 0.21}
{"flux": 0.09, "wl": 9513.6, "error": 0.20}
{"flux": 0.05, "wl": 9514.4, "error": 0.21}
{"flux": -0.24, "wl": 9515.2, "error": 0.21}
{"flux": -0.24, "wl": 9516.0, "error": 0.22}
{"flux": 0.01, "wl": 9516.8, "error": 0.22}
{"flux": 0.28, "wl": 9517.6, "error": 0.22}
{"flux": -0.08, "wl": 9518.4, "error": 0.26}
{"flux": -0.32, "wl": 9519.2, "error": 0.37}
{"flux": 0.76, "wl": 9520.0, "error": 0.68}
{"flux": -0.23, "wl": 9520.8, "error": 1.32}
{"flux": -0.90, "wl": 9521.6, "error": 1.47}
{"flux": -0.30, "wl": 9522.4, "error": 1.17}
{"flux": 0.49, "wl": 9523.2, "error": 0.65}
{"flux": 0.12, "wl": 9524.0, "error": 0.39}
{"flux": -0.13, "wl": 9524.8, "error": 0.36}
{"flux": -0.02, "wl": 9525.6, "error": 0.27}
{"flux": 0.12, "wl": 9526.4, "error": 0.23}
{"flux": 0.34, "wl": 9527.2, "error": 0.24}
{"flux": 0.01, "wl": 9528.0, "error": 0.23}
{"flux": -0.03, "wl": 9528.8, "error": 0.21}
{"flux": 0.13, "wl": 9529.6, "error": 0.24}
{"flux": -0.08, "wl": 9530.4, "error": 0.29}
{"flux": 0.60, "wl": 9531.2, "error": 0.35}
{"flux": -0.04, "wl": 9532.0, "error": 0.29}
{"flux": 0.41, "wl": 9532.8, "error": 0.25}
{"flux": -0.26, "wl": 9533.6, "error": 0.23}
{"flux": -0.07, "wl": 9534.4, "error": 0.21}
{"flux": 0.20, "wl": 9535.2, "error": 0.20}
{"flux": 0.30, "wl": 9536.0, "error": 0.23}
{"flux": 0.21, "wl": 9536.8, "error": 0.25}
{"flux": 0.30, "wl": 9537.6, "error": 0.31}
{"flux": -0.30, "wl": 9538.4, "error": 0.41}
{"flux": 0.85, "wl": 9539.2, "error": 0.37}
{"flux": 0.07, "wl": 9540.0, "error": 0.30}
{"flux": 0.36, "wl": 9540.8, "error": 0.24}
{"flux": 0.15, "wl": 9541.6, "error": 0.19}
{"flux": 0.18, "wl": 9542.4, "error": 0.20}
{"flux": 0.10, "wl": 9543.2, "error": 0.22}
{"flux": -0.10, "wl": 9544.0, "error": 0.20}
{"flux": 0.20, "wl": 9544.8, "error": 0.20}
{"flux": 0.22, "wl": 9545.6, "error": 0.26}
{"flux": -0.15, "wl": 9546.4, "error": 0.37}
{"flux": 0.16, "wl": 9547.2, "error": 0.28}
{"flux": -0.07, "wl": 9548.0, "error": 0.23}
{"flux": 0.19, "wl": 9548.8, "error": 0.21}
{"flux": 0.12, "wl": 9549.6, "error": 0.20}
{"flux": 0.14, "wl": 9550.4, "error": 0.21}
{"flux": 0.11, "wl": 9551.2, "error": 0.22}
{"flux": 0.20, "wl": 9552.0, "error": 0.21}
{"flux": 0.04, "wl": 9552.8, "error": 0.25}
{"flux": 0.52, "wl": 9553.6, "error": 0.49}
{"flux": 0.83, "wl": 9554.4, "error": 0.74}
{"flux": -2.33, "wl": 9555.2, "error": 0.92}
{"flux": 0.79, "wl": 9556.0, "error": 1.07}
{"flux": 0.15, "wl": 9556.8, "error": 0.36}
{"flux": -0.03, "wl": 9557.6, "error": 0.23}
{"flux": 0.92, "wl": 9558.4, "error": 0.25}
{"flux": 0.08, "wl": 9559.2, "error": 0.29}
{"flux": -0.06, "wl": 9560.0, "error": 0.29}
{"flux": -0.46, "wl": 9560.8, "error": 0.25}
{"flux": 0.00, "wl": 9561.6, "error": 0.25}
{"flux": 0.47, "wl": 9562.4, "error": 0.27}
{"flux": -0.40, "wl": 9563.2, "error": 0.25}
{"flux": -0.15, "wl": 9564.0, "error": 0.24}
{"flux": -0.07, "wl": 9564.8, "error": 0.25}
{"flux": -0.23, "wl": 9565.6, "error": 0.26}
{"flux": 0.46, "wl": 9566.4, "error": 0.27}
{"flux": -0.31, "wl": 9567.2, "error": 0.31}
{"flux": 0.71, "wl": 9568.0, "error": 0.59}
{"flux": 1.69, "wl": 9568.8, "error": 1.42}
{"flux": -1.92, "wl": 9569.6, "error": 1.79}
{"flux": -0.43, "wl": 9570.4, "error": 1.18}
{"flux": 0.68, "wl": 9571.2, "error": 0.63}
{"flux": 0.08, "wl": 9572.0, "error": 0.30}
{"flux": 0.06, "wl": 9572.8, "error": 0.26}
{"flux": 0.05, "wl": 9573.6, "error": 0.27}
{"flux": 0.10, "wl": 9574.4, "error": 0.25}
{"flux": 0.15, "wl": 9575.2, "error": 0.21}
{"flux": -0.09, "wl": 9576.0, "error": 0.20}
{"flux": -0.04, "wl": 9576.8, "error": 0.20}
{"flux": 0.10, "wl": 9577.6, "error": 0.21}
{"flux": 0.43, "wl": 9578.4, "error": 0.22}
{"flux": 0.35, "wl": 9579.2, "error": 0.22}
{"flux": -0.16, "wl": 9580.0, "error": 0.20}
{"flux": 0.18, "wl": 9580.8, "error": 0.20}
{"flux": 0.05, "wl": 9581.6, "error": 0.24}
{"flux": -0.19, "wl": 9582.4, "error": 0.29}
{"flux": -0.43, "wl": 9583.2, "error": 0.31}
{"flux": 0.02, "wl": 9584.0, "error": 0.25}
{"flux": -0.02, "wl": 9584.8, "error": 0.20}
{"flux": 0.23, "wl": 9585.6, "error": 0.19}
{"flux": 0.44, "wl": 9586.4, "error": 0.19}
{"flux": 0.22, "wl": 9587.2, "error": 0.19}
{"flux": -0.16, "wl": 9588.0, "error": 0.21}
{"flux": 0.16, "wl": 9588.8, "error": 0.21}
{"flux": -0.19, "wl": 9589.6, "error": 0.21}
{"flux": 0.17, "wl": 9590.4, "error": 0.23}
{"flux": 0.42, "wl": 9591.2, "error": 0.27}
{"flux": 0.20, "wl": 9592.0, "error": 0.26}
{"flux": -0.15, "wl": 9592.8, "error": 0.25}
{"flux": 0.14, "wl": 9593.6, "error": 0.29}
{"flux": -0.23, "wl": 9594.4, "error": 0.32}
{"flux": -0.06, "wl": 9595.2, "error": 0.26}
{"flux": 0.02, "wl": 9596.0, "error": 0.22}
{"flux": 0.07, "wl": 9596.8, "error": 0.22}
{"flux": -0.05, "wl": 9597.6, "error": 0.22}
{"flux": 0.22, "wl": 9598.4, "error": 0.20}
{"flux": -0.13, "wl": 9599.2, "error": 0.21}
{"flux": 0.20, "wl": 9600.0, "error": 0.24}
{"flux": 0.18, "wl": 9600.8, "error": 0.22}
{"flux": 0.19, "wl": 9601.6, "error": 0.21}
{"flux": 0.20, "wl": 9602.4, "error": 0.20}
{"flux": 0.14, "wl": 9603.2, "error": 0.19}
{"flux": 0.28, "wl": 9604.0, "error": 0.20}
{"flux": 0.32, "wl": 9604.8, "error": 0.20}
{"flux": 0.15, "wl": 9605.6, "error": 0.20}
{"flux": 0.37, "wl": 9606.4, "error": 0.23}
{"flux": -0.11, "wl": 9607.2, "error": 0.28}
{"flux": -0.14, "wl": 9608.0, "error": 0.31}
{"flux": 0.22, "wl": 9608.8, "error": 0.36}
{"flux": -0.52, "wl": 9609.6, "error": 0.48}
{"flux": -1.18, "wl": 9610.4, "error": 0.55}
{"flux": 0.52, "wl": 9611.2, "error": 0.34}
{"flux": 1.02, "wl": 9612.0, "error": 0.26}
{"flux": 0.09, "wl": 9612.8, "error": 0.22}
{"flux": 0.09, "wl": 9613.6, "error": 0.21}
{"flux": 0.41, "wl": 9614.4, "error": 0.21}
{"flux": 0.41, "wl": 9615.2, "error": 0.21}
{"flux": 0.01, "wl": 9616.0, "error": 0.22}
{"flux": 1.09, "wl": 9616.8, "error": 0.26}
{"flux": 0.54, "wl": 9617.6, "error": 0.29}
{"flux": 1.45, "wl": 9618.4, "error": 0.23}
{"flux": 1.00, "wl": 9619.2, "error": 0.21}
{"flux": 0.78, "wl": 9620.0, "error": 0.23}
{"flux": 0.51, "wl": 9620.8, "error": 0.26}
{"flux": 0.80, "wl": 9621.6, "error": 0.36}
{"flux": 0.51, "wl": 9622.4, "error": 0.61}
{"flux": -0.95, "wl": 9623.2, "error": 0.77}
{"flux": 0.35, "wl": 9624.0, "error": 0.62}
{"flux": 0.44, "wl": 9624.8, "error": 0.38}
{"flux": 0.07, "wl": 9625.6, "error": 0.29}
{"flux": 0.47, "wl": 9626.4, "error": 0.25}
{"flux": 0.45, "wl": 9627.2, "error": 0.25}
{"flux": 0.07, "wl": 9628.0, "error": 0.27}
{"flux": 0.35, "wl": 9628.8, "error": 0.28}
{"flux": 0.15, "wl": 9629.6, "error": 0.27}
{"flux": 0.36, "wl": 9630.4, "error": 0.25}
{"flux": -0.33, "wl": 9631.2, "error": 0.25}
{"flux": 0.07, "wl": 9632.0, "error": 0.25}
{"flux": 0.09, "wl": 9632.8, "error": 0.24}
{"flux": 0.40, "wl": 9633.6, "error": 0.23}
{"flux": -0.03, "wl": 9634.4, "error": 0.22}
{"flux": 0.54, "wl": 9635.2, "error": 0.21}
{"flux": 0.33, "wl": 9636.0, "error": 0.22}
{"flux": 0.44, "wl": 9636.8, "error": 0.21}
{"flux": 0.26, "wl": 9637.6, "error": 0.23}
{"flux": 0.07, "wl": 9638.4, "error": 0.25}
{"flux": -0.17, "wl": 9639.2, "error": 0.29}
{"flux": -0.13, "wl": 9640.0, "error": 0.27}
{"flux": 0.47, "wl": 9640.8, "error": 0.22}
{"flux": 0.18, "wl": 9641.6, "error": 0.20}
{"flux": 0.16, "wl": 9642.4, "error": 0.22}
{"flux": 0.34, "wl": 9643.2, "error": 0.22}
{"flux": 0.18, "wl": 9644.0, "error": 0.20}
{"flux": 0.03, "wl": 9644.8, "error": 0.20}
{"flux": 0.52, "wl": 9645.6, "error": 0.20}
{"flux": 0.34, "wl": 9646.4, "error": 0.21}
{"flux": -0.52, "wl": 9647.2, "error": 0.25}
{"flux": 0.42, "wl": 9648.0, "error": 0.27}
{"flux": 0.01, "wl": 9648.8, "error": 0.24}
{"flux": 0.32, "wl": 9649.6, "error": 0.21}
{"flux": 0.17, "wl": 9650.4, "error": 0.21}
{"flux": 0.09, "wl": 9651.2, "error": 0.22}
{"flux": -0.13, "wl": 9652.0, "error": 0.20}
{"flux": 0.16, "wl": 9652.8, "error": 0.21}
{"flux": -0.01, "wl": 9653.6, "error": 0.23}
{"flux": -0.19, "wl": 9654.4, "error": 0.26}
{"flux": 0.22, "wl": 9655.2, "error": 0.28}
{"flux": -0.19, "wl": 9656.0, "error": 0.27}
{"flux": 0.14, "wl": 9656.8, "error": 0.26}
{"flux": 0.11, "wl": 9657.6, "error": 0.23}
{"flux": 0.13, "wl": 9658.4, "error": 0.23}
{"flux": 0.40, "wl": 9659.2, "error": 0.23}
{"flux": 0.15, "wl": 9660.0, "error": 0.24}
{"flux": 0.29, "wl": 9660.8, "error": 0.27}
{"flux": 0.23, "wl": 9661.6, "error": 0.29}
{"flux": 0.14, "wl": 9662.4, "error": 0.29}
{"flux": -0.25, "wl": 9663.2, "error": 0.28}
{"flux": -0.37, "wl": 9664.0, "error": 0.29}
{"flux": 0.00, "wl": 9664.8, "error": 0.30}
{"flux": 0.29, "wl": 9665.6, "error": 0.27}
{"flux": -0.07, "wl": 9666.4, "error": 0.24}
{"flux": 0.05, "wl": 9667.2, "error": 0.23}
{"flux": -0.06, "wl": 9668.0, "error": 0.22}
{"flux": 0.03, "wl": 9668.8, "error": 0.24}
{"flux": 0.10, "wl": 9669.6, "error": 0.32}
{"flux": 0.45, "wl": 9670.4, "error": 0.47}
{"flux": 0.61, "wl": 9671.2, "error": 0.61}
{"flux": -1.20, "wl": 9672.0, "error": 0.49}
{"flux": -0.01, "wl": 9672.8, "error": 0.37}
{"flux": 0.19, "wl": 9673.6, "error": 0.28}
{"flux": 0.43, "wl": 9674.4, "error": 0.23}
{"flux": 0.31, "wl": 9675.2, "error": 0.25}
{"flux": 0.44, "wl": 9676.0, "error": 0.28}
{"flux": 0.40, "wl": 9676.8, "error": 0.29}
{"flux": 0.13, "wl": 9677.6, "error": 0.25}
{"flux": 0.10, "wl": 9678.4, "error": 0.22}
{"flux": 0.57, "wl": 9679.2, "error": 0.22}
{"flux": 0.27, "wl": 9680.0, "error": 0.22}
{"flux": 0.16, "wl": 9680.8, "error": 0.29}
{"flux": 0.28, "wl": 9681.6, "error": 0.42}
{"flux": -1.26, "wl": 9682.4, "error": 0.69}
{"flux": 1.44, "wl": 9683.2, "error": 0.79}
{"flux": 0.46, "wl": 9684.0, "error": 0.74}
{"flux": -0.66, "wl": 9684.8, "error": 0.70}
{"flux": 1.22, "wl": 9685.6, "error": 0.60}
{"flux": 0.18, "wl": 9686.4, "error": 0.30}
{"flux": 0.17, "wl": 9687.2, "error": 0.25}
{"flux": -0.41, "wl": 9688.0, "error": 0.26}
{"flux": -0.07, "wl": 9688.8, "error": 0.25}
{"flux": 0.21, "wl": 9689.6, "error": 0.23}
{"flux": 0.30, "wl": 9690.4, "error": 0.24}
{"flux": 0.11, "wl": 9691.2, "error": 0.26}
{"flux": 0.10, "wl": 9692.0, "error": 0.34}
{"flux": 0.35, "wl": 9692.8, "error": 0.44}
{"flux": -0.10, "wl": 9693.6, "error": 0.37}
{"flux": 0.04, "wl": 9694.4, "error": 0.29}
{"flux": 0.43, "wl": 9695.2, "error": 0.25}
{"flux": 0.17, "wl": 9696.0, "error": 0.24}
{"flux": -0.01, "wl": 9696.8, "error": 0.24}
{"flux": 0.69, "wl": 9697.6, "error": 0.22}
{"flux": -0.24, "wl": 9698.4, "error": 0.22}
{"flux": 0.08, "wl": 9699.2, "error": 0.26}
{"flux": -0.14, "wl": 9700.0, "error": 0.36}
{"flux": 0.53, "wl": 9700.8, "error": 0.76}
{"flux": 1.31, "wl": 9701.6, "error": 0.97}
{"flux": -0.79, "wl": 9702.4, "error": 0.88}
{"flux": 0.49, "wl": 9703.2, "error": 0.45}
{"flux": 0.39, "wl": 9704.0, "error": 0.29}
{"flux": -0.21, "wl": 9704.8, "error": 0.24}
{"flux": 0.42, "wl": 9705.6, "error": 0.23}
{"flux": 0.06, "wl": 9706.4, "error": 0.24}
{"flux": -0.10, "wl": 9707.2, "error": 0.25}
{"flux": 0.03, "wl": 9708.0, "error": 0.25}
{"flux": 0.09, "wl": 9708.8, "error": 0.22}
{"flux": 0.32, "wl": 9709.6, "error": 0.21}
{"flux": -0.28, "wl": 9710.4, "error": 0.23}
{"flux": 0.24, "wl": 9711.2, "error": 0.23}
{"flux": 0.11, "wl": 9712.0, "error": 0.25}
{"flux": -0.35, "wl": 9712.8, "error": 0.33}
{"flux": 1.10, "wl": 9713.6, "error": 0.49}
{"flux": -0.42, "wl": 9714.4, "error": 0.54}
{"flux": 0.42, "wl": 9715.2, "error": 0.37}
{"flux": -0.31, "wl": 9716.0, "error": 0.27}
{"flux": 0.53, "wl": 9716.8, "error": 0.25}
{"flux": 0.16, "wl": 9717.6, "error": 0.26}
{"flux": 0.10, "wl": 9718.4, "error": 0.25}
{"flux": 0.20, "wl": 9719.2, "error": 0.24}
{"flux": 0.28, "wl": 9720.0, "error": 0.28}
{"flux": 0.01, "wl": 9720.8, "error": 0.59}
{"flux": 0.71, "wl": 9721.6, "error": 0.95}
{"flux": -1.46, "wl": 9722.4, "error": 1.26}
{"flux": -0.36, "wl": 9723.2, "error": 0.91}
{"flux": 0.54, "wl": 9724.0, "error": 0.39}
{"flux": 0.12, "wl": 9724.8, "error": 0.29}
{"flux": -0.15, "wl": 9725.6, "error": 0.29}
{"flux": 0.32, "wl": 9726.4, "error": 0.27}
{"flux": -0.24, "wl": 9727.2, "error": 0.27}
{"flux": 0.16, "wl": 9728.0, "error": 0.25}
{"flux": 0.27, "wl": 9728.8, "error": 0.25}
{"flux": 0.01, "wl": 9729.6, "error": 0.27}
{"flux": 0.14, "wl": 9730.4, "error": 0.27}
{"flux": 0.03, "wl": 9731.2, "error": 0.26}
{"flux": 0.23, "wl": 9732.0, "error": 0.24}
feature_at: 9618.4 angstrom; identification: H-beta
